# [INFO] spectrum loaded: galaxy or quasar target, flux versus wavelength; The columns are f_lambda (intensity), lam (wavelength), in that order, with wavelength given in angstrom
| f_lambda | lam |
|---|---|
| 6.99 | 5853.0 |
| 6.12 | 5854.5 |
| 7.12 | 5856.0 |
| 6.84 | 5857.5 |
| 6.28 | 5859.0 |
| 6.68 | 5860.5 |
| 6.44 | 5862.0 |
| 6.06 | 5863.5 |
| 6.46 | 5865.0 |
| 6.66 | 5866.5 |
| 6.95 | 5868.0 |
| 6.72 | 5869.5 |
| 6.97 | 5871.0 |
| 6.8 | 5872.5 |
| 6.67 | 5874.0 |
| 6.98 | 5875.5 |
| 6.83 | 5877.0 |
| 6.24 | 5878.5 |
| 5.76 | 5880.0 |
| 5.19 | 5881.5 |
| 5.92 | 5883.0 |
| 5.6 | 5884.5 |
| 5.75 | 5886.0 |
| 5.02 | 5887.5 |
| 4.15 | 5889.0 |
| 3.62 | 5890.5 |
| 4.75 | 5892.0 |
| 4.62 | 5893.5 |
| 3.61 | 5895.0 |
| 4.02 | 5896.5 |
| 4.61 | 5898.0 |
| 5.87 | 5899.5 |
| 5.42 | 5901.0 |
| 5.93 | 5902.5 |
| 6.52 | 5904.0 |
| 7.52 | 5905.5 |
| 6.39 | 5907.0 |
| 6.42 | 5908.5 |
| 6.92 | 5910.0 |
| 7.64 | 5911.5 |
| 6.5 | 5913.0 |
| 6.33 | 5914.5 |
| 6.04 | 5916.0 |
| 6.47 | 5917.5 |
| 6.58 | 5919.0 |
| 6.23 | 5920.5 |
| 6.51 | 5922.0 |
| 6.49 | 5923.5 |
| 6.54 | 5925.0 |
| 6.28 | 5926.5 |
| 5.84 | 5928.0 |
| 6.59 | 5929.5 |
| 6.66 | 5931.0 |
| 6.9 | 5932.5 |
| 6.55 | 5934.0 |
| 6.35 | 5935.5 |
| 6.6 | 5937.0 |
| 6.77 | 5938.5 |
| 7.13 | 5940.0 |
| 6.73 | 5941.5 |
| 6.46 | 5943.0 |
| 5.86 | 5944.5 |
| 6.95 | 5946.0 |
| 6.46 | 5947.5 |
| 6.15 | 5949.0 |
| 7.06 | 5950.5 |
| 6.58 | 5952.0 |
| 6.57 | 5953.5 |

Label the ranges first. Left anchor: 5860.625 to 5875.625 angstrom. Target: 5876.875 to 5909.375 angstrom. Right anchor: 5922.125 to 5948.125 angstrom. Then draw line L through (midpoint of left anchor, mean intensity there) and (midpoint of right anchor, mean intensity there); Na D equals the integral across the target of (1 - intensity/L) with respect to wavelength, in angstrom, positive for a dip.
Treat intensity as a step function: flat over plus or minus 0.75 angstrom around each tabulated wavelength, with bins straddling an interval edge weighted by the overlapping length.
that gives 5.85 angstrom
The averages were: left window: 6.66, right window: 6.54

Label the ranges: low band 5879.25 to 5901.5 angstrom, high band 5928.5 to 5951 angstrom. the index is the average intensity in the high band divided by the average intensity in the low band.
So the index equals 1.34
